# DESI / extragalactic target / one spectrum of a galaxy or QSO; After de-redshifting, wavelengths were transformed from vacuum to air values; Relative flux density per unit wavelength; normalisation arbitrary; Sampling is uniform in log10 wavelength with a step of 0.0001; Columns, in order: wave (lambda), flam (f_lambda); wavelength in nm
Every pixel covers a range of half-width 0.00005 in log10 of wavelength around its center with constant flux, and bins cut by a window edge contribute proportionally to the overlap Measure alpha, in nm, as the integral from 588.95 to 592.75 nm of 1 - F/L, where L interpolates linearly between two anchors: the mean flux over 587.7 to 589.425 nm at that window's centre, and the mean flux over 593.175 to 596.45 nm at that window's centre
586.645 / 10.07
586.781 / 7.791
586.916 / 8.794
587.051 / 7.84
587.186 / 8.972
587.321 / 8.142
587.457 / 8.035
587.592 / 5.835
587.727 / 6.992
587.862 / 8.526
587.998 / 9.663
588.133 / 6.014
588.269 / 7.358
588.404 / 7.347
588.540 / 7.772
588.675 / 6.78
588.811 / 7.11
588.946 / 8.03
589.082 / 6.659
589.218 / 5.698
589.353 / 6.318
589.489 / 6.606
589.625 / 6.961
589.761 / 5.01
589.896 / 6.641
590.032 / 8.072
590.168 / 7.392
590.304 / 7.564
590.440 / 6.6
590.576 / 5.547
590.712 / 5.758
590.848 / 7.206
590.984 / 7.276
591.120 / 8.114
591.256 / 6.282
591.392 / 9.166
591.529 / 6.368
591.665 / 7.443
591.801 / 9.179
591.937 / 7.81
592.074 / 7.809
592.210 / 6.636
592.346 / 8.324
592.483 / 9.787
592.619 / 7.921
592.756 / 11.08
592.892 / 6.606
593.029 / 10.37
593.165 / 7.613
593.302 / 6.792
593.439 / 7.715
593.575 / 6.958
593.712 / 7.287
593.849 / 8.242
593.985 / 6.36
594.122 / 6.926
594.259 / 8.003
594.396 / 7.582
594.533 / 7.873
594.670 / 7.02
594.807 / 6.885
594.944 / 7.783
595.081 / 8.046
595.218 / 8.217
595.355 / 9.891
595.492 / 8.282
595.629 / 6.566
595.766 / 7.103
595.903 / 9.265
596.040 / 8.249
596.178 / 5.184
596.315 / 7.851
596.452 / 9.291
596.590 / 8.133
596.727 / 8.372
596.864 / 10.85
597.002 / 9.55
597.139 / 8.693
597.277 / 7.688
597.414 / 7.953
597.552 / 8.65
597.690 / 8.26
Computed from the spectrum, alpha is 0.061 nm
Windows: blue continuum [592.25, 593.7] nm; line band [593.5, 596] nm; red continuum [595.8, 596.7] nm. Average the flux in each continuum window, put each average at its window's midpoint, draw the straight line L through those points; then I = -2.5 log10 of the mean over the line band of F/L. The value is 0.056 mag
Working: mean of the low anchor 8.24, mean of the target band 7.69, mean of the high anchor 7.98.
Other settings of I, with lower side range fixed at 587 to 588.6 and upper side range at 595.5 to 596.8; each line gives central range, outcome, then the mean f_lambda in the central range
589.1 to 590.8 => 0.18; 6.53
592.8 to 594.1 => 0.03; 7.6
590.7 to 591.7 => 0.07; 7.27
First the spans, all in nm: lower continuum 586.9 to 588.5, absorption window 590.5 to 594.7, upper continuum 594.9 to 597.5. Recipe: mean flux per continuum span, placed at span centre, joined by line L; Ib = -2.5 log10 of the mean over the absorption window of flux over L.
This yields 0.056 mag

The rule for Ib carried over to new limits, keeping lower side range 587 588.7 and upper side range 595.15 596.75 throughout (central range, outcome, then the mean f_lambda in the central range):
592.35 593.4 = -0.09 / 8.55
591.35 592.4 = 0.01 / 7.8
